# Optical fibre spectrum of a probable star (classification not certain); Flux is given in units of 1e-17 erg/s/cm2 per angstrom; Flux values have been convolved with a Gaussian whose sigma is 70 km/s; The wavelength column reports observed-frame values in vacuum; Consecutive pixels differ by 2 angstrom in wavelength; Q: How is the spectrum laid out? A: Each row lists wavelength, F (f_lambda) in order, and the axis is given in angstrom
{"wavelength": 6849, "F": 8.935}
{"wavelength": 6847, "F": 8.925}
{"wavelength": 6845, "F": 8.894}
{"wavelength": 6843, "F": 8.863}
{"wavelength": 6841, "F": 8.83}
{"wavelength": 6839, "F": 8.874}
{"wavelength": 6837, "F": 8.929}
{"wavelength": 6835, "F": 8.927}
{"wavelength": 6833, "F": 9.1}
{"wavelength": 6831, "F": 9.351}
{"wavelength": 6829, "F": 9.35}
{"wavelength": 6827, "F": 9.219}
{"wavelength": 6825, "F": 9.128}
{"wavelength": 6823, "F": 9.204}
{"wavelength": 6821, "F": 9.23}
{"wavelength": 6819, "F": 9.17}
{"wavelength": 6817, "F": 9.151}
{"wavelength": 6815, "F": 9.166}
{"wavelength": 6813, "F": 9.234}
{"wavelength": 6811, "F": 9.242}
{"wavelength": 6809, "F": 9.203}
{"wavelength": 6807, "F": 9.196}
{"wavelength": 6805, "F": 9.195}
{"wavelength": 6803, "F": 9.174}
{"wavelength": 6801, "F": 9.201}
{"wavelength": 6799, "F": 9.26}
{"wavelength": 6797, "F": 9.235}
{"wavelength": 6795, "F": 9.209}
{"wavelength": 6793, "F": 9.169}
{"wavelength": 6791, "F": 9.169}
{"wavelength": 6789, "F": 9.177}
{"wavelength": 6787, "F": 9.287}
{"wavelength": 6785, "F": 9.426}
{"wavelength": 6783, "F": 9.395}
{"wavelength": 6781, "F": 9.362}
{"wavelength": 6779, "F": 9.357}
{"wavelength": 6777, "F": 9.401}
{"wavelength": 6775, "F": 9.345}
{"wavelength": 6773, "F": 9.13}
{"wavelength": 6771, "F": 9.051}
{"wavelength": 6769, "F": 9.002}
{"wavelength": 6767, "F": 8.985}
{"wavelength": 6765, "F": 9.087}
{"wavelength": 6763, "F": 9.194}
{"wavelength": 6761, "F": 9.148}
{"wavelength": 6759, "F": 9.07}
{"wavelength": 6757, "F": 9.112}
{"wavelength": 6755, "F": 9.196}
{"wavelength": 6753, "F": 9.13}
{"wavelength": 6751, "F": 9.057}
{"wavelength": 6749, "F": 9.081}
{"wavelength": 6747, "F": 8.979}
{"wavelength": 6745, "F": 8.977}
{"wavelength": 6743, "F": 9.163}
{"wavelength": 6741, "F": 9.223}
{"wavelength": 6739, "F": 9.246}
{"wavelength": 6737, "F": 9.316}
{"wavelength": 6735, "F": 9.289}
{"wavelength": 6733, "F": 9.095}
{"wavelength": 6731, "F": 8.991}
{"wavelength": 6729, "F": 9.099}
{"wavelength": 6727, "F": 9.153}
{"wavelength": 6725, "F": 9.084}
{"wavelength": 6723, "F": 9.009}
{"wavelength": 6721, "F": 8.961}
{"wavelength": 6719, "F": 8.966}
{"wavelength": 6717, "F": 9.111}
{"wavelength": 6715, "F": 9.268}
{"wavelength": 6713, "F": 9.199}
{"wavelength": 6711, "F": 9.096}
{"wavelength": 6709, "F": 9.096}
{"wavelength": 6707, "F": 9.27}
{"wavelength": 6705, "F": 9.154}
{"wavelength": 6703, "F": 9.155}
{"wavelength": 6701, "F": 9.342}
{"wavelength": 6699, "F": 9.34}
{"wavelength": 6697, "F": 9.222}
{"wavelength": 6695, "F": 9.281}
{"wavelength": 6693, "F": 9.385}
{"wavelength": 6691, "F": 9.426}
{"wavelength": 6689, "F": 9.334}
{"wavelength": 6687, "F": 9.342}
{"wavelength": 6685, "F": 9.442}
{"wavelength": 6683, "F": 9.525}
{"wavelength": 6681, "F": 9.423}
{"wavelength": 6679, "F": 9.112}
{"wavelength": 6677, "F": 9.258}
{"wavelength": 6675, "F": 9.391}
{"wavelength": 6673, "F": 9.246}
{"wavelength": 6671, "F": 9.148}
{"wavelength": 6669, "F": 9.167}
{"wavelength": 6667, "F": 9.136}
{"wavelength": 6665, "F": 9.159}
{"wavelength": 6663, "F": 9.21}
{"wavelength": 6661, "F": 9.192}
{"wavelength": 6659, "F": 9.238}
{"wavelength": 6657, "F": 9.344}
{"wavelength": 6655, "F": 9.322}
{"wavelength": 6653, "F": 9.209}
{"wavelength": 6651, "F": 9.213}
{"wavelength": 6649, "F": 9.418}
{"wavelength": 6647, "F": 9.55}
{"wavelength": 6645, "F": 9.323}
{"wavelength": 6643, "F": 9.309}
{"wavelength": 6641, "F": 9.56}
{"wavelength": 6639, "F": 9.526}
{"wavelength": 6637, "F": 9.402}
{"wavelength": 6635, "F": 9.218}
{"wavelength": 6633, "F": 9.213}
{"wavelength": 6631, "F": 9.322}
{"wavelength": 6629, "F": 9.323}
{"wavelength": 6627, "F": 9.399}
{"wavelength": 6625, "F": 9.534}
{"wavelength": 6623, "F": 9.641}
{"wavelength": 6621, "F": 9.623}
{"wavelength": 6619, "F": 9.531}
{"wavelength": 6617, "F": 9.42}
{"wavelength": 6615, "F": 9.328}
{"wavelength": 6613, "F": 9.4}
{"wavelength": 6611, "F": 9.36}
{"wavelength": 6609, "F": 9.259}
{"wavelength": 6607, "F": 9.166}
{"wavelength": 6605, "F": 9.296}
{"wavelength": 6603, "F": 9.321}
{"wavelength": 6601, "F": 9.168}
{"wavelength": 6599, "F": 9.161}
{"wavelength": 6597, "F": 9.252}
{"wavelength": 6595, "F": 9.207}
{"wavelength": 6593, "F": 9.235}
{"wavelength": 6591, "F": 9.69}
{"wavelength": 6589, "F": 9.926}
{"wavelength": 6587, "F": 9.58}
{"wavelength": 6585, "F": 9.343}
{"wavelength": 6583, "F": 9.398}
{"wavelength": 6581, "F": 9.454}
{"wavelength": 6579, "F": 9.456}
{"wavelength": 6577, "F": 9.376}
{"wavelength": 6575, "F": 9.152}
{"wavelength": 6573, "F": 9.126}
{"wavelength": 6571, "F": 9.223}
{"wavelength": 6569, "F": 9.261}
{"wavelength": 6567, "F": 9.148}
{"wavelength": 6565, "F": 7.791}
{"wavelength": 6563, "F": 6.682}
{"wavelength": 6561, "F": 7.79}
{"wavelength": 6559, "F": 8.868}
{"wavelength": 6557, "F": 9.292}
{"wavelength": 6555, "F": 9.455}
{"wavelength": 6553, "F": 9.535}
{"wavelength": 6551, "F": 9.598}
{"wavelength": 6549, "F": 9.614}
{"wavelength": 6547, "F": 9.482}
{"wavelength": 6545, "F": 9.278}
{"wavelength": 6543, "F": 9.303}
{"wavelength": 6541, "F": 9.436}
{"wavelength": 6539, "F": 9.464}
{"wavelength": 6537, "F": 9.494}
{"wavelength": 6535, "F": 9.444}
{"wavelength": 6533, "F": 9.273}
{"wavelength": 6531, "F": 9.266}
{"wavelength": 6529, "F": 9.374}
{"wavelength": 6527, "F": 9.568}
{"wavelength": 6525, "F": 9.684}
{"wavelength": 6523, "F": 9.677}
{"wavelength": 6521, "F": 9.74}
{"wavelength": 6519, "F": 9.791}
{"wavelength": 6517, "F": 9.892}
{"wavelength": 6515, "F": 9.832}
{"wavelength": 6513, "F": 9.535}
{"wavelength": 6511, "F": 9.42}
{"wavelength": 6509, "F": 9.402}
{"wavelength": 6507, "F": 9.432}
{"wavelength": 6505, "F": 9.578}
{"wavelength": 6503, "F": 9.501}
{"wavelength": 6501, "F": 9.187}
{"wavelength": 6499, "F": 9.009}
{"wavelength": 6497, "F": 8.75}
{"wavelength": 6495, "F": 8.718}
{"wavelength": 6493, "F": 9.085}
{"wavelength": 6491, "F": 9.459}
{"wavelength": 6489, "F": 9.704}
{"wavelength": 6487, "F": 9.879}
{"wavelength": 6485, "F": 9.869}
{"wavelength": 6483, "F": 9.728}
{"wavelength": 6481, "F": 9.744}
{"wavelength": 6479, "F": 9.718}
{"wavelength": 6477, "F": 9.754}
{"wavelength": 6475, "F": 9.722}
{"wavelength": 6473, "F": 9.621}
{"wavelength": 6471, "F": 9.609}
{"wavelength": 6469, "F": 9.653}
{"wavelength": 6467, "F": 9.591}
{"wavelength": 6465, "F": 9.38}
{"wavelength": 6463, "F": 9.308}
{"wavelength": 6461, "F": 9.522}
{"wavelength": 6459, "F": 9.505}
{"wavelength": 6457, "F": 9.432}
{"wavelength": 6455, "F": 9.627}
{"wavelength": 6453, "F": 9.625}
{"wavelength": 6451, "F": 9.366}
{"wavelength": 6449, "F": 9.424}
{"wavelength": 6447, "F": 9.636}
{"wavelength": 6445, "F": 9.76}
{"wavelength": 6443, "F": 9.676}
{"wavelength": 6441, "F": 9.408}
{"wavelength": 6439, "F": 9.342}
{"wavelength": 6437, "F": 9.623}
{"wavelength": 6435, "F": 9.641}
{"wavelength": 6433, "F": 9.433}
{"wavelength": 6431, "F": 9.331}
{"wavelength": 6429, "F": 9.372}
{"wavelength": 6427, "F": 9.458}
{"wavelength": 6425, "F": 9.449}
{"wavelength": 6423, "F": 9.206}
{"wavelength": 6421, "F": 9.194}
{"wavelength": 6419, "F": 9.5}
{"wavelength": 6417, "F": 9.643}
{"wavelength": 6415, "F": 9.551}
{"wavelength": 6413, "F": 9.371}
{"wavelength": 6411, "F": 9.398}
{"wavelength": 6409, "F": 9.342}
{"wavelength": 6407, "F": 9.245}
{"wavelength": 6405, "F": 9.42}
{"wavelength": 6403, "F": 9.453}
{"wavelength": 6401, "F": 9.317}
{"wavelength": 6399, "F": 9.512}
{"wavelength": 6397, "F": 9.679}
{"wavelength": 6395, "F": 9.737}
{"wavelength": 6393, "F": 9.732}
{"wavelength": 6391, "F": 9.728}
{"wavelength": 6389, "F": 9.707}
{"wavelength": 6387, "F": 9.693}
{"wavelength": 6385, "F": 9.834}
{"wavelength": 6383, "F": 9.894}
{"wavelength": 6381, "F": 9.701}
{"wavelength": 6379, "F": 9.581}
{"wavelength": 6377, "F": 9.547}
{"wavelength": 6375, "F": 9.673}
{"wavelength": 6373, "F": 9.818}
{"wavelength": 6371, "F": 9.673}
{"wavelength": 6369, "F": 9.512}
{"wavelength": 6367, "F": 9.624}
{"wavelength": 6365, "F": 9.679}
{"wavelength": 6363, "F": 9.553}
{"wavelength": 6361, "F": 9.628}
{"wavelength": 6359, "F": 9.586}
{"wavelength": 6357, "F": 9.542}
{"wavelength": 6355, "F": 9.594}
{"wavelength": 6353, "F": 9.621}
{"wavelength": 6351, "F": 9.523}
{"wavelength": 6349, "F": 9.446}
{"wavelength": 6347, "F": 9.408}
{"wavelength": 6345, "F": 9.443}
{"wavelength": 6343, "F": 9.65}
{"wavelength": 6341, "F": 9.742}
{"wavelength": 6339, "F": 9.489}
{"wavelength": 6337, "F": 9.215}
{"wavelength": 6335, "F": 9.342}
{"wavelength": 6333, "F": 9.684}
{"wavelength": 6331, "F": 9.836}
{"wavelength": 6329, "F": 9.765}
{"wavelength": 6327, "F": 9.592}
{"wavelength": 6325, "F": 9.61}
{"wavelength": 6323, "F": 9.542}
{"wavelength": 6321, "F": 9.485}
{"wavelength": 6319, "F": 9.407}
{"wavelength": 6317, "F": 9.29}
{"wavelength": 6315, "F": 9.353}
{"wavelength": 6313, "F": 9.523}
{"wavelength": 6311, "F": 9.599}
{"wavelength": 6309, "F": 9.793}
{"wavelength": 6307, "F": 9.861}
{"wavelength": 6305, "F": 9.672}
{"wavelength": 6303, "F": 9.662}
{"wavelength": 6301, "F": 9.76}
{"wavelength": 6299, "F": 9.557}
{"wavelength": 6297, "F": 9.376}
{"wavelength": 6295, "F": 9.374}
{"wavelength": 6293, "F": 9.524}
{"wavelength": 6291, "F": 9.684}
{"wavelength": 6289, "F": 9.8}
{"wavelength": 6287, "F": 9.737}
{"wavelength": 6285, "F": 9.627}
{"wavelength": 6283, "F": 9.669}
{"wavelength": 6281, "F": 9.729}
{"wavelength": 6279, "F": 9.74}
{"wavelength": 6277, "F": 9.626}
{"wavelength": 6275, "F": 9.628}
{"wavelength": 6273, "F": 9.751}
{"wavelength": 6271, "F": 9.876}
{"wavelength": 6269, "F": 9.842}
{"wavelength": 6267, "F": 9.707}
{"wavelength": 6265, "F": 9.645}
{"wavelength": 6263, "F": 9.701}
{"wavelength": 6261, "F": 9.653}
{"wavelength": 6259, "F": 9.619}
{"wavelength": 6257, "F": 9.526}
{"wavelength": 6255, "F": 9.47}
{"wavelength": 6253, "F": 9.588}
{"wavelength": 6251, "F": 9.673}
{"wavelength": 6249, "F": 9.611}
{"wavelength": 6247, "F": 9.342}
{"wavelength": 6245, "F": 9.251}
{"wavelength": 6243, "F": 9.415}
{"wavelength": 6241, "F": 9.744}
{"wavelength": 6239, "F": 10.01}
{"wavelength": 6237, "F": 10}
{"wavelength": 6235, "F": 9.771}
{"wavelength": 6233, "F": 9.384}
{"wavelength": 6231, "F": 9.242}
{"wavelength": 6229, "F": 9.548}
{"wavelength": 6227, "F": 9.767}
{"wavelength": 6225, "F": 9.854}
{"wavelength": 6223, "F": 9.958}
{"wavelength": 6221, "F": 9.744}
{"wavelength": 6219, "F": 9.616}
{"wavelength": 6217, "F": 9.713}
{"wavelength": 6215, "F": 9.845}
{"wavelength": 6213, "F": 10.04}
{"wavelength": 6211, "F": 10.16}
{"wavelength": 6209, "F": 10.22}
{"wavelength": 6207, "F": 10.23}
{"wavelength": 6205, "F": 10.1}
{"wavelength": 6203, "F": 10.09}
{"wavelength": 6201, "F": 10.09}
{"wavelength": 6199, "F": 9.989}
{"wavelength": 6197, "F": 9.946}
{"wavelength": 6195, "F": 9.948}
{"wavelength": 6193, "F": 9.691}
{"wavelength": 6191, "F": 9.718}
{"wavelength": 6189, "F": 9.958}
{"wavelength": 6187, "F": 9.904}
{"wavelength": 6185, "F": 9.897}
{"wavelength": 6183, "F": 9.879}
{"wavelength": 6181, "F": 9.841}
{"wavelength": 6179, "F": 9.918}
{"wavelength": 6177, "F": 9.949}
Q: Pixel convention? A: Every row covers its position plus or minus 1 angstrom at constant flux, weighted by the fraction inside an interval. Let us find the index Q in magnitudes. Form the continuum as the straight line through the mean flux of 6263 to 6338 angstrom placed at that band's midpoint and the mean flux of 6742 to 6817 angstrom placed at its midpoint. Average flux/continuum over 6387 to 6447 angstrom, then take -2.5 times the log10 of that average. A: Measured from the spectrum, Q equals 0.00 mag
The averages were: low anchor 9.62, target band 9.5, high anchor 9.18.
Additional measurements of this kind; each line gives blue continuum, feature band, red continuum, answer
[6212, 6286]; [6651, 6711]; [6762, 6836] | 0.005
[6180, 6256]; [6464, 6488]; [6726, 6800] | -0.021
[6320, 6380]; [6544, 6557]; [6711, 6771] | -0.016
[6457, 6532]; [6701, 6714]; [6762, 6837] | 0.014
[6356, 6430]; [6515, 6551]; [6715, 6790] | -0.015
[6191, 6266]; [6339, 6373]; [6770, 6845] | 0.006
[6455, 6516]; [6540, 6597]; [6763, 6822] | 0.029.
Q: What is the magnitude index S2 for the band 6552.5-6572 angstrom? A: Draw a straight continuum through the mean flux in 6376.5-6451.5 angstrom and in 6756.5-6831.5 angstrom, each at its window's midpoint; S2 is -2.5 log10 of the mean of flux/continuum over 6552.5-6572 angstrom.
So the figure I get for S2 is 0.09 mag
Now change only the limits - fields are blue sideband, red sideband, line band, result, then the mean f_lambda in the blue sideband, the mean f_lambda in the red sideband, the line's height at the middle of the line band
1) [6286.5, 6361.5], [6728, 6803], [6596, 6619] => 0.00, 9.57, 9.18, 9.32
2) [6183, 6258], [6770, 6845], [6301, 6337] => 0.01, 9.79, 9.18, 9.69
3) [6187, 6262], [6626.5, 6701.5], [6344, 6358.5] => 0.01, 9.77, 9.31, 9.64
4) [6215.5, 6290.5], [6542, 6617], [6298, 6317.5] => 0.00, 9.67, 9.19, 9.59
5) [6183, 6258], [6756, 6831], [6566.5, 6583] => 0.02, 9.79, 9.21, 9.43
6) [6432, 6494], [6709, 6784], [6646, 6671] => 0.00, 9.58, 9.14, 9.28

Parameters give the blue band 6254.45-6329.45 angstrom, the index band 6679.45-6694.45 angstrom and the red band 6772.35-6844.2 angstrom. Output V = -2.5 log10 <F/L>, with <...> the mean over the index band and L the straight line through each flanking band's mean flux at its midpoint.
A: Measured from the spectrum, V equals -0.01 mag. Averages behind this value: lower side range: 9.63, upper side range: 9.19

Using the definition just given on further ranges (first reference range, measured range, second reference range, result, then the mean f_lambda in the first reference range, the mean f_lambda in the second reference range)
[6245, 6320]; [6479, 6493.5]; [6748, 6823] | -0.025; 9.62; 9.19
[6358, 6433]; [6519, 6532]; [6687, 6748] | -0.020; 9.55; 9.18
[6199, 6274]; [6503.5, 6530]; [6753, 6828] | -0.015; 9.75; 9.2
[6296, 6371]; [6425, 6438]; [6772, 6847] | 0.002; 9.57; 9.18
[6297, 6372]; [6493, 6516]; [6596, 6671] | 0.016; 9.57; 9.33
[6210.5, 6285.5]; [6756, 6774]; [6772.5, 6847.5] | 0.016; 9.68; 9.18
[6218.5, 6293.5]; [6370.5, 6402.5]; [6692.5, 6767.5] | -0.017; 9.66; 9.14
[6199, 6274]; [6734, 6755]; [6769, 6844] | 0.012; 9.75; 9.18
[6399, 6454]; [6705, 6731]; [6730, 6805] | 0.013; 9.45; 9.18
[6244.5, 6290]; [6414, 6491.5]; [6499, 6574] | -0.018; 9.65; 9.28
